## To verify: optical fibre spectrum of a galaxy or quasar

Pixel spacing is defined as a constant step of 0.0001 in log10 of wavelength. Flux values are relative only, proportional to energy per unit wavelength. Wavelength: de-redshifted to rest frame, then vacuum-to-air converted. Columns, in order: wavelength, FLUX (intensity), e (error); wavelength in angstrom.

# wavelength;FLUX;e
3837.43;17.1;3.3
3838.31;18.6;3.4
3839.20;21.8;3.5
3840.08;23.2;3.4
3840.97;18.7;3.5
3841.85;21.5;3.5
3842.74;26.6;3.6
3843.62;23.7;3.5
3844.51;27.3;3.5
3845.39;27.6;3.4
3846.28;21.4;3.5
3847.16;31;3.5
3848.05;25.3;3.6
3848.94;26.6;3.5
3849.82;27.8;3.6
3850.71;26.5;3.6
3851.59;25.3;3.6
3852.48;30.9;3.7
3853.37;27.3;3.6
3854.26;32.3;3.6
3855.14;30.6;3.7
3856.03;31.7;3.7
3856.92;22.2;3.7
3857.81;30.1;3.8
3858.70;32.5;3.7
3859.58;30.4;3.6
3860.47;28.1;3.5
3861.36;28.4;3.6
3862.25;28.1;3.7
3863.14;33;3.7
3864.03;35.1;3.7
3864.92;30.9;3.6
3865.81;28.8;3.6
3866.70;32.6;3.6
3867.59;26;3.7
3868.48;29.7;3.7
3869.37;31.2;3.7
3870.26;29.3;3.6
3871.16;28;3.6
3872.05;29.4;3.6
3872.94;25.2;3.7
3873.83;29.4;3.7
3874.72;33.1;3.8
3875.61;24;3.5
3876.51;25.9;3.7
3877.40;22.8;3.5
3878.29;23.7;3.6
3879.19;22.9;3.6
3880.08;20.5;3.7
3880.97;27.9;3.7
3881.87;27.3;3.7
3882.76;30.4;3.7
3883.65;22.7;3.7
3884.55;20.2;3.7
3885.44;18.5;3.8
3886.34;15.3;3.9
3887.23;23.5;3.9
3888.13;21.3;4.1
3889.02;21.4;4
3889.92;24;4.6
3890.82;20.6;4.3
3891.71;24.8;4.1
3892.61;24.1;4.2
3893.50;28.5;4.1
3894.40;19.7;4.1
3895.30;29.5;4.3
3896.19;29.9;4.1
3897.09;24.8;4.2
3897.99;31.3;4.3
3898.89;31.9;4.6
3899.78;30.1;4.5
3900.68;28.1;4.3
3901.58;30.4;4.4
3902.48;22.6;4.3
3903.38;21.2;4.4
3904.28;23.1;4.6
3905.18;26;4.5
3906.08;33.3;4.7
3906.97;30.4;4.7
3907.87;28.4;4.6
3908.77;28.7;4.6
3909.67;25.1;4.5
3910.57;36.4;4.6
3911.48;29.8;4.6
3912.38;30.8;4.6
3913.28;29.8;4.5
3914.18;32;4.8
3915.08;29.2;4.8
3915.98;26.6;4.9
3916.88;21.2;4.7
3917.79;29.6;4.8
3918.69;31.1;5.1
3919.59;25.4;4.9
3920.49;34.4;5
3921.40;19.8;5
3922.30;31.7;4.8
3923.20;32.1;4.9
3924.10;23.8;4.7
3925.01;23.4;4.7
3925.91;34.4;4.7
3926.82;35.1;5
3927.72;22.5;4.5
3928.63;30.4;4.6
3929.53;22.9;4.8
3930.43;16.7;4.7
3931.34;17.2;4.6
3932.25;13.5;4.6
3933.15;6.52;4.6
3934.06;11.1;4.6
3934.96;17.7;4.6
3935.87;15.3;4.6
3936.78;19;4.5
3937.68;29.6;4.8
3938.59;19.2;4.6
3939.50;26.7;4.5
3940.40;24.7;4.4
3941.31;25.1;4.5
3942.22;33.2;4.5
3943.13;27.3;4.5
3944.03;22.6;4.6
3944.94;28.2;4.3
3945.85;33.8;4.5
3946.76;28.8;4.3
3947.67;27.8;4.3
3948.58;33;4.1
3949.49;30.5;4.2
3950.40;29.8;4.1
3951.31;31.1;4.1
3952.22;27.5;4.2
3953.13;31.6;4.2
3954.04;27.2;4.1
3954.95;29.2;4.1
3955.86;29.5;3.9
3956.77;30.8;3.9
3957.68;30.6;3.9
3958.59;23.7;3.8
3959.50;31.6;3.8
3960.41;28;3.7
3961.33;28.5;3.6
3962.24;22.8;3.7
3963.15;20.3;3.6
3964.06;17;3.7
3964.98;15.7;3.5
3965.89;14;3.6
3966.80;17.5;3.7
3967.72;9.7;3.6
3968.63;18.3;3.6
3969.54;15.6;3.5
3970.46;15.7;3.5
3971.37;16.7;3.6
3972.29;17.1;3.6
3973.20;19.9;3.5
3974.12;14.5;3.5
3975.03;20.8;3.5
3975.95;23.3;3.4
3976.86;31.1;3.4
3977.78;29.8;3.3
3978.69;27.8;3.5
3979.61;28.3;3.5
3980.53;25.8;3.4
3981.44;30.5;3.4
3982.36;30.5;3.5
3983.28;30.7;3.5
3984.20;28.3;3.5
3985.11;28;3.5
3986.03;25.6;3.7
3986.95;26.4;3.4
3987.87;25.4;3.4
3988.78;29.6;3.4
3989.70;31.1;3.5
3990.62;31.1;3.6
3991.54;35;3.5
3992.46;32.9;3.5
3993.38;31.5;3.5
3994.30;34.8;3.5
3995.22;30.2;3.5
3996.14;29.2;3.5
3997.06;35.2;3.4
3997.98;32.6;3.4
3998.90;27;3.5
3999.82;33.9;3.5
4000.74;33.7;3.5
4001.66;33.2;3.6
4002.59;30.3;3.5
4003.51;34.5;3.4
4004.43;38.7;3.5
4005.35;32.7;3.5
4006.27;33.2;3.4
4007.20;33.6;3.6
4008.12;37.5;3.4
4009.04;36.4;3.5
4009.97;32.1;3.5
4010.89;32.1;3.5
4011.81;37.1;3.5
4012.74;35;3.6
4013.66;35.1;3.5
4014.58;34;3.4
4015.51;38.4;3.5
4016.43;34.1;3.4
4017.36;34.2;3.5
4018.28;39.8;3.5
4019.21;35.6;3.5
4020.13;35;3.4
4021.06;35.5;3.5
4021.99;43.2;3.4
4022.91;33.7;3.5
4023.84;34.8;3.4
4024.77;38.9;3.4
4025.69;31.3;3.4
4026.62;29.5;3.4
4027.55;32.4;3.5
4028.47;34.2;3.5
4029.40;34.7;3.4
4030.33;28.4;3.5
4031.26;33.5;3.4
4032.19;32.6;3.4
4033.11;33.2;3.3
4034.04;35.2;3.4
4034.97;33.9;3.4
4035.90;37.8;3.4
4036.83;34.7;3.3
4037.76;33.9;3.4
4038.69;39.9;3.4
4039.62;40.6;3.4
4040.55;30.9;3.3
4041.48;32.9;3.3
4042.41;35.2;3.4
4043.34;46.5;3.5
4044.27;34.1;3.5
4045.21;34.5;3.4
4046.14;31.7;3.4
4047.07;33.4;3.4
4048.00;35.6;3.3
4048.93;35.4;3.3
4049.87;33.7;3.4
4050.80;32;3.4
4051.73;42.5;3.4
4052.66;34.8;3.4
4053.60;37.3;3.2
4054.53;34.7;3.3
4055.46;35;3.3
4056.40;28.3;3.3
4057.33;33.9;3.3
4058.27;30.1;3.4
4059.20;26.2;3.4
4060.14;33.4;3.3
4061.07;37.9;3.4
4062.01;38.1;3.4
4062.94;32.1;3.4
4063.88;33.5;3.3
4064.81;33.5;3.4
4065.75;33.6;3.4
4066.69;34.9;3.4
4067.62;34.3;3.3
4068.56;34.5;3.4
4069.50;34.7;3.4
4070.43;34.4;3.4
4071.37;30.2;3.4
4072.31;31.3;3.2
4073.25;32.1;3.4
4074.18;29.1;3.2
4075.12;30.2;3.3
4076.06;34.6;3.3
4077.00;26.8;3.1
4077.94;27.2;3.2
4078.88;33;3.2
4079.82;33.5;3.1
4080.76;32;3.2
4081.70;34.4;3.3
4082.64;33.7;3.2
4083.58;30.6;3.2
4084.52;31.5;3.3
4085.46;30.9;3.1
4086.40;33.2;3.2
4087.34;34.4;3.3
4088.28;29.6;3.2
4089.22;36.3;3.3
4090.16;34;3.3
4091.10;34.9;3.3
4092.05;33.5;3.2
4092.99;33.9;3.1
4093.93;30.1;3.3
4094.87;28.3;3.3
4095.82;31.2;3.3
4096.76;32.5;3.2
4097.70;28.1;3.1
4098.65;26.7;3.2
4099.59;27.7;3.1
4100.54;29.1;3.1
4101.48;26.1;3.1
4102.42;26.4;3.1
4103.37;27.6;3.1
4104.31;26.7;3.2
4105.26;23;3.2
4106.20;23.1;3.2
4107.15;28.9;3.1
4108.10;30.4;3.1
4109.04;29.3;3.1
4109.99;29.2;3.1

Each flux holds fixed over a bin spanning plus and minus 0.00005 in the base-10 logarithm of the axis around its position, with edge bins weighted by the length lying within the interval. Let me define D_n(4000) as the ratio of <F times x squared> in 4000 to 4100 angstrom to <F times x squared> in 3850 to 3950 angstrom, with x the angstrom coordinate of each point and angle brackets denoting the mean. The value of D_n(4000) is 1.4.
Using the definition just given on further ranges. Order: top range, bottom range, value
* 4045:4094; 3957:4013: 1.25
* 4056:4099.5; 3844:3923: 1.30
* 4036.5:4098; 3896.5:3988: 1.39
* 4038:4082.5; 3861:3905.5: 1.40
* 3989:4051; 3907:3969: 1.40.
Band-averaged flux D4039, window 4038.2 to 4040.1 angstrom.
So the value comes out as 40.1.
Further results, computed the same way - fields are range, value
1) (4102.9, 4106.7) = 25.1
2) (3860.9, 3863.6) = 29.8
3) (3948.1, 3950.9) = 31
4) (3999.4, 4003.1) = 32.7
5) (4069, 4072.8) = 32.6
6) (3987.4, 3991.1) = 29.3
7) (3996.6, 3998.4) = 33.9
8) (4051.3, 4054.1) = 38.1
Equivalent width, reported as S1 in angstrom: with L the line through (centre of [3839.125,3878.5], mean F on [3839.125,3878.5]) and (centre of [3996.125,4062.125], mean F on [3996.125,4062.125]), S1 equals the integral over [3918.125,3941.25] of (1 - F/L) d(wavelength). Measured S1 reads 5.4 angstrom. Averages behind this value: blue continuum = 27.8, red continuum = 34.5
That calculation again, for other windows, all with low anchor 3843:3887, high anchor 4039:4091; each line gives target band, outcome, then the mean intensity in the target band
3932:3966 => 5.6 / 25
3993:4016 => -1.5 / 33.7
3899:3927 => 0.3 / 28.5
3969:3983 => 3.4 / 23.2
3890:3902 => 0.5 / 27.1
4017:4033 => -1.1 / 34.5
